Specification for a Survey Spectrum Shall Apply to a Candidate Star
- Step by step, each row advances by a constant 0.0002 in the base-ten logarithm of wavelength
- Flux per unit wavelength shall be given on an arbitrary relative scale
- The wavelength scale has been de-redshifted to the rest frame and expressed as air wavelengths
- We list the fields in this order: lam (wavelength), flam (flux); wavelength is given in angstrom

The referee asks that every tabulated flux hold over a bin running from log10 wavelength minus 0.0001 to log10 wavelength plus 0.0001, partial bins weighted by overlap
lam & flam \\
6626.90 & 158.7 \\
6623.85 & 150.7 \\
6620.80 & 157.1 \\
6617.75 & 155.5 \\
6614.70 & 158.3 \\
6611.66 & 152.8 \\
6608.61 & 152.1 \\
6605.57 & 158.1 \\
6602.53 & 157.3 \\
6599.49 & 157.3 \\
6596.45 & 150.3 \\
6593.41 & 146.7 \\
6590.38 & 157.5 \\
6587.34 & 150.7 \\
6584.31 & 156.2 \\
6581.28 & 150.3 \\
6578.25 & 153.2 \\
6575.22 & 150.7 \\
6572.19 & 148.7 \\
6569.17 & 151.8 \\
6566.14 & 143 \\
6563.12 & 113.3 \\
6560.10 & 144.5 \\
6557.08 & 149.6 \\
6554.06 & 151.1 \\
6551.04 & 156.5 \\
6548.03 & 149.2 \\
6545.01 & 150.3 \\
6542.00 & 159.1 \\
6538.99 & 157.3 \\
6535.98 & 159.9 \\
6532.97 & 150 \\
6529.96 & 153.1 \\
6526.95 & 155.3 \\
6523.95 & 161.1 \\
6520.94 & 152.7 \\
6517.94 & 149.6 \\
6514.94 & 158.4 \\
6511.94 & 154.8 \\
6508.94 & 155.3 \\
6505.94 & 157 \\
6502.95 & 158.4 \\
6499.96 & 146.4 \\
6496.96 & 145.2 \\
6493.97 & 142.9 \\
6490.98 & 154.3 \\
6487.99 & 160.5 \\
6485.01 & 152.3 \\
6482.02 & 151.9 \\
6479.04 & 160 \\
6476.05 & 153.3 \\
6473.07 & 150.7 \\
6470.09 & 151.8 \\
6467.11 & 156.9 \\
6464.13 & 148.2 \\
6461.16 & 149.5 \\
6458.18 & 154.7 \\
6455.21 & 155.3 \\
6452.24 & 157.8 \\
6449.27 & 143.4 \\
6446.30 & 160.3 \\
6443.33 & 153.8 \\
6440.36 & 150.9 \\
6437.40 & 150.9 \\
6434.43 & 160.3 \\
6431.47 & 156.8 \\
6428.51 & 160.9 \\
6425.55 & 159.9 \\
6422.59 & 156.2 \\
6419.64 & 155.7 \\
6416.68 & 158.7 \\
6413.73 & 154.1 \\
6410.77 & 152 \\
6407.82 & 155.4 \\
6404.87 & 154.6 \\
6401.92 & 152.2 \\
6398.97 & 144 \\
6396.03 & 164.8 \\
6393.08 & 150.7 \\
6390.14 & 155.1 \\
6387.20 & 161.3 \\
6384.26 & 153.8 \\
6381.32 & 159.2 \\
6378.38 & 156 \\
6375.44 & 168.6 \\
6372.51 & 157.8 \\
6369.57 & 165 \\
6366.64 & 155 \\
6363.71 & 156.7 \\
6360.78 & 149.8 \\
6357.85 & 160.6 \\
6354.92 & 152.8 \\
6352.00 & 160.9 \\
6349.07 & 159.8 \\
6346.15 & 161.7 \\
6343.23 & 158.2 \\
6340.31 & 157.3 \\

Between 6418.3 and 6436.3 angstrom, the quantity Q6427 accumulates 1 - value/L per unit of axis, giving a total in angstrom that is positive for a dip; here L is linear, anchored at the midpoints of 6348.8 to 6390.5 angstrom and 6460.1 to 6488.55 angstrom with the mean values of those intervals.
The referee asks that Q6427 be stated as -0.3 angstrom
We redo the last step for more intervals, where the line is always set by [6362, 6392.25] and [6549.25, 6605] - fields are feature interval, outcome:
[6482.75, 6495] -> 0.1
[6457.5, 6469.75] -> 0.2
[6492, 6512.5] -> 0.2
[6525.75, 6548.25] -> -0.5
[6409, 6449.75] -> 0.2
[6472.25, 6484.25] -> 0.0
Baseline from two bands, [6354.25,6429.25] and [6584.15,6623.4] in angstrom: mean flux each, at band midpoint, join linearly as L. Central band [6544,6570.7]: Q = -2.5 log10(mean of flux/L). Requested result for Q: 0.07 mag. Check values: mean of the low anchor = 157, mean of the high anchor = 154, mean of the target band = 145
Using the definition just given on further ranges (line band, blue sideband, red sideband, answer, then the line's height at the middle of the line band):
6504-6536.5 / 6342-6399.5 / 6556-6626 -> -0.01 mag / 153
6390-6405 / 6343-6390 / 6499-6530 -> 0.03 mag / 158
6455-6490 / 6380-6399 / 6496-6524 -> 0.01 mag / 155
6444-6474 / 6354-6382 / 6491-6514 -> 0.01 mag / 154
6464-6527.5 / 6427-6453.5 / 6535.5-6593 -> -0.01 mag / 153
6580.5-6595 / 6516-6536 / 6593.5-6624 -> 0.02 mag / 155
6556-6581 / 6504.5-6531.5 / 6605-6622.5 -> 0.08 mag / 155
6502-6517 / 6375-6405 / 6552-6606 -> -0.03 mag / 152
